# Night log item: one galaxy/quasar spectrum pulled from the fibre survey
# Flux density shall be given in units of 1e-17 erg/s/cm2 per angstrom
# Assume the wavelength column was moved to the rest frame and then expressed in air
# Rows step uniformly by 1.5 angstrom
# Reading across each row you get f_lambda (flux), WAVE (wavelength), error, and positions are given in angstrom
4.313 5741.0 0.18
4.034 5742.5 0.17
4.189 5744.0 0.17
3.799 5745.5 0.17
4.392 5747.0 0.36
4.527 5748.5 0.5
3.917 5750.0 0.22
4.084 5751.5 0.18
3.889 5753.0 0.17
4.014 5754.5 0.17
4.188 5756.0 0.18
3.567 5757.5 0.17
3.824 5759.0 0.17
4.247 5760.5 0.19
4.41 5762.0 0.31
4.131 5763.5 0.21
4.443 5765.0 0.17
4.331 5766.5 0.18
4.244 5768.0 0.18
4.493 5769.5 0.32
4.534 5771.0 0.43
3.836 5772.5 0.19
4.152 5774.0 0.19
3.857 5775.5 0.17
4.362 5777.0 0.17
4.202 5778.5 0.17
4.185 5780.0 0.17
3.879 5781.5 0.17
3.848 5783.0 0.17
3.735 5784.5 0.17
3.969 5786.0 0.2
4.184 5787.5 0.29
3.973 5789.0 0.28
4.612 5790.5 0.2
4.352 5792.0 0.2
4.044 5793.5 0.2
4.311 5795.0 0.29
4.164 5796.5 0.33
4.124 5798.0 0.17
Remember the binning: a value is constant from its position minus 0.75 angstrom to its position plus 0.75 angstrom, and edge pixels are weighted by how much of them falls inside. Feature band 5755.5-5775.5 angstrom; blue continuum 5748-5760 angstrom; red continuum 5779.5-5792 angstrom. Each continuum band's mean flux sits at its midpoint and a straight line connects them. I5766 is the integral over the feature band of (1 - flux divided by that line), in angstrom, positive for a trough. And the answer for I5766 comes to -0.76 angstrom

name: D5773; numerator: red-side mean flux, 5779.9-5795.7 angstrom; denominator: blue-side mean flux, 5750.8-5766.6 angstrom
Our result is 1.00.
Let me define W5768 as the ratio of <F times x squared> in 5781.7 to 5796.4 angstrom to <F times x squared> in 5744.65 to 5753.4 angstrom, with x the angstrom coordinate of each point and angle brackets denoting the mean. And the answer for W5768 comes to 1.01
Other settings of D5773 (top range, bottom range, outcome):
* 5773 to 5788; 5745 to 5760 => 1.00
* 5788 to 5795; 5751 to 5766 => 1.04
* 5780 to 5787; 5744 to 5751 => 0.94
